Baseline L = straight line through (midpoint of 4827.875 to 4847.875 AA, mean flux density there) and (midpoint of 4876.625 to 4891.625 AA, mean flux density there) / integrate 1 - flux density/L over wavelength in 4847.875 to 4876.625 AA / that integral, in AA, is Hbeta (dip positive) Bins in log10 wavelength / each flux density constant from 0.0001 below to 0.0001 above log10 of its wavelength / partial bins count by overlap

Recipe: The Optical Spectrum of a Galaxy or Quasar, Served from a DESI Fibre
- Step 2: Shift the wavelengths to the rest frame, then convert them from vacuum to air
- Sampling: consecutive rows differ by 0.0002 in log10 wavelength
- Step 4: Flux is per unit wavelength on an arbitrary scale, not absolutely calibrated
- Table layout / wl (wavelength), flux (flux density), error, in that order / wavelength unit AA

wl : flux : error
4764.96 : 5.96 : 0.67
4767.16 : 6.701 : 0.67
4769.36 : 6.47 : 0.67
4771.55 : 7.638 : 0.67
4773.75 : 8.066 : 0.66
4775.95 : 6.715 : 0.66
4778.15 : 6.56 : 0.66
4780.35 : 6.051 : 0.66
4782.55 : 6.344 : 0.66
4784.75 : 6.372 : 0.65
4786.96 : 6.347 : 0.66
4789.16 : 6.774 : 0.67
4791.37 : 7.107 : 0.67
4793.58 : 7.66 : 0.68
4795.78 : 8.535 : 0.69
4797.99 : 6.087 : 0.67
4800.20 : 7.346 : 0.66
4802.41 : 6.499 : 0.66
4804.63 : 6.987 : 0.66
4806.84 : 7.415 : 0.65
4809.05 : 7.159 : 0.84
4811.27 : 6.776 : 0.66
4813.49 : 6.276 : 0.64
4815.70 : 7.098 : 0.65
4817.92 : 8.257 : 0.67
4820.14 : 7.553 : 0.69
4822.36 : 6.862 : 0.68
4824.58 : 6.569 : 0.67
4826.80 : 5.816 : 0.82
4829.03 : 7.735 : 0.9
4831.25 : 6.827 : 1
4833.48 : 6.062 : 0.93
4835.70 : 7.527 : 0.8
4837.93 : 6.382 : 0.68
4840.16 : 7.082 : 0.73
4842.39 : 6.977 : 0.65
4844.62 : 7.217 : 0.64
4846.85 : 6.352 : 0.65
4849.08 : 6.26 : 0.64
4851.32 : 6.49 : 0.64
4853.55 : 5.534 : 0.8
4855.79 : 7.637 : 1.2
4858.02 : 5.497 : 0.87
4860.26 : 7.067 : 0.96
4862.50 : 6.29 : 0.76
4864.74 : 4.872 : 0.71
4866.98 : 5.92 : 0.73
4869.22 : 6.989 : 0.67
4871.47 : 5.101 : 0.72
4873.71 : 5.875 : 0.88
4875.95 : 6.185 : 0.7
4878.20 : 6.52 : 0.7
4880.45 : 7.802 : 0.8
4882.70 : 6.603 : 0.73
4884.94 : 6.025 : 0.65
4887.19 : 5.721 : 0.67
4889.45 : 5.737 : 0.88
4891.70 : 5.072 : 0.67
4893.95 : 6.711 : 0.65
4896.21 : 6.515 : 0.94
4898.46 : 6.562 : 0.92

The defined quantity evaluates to 2.0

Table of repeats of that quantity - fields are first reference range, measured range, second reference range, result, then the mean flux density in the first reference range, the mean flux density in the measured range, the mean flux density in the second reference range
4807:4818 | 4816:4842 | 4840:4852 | -0.4 AA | 7.03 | 6.97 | 6.71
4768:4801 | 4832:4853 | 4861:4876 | -1.5 AA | 6.93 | 6.68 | 5.9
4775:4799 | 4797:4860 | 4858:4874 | -4.3 AA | 6.78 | 6.8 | 5.98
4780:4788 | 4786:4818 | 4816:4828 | -2.0 AA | 6.3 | 7.05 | 7.02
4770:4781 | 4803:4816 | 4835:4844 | 0.1 AA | 7.03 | 6.92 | 6.98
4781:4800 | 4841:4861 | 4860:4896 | -0.6 AA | 6.91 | 6.56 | 6.14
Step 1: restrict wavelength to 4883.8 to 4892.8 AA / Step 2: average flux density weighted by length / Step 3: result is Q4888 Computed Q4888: 5.64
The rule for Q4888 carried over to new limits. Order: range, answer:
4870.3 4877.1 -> 5.73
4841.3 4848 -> 6.85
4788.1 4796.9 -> 7.52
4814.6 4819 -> 7.67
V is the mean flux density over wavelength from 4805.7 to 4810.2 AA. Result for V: 7.28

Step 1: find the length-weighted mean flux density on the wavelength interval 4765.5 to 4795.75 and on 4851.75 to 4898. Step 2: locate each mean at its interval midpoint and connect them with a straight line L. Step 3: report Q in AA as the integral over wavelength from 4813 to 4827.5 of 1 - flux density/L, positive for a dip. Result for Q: -0.9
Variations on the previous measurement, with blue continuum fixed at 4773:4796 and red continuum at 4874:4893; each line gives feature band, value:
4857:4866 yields 0.6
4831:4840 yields -0.3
